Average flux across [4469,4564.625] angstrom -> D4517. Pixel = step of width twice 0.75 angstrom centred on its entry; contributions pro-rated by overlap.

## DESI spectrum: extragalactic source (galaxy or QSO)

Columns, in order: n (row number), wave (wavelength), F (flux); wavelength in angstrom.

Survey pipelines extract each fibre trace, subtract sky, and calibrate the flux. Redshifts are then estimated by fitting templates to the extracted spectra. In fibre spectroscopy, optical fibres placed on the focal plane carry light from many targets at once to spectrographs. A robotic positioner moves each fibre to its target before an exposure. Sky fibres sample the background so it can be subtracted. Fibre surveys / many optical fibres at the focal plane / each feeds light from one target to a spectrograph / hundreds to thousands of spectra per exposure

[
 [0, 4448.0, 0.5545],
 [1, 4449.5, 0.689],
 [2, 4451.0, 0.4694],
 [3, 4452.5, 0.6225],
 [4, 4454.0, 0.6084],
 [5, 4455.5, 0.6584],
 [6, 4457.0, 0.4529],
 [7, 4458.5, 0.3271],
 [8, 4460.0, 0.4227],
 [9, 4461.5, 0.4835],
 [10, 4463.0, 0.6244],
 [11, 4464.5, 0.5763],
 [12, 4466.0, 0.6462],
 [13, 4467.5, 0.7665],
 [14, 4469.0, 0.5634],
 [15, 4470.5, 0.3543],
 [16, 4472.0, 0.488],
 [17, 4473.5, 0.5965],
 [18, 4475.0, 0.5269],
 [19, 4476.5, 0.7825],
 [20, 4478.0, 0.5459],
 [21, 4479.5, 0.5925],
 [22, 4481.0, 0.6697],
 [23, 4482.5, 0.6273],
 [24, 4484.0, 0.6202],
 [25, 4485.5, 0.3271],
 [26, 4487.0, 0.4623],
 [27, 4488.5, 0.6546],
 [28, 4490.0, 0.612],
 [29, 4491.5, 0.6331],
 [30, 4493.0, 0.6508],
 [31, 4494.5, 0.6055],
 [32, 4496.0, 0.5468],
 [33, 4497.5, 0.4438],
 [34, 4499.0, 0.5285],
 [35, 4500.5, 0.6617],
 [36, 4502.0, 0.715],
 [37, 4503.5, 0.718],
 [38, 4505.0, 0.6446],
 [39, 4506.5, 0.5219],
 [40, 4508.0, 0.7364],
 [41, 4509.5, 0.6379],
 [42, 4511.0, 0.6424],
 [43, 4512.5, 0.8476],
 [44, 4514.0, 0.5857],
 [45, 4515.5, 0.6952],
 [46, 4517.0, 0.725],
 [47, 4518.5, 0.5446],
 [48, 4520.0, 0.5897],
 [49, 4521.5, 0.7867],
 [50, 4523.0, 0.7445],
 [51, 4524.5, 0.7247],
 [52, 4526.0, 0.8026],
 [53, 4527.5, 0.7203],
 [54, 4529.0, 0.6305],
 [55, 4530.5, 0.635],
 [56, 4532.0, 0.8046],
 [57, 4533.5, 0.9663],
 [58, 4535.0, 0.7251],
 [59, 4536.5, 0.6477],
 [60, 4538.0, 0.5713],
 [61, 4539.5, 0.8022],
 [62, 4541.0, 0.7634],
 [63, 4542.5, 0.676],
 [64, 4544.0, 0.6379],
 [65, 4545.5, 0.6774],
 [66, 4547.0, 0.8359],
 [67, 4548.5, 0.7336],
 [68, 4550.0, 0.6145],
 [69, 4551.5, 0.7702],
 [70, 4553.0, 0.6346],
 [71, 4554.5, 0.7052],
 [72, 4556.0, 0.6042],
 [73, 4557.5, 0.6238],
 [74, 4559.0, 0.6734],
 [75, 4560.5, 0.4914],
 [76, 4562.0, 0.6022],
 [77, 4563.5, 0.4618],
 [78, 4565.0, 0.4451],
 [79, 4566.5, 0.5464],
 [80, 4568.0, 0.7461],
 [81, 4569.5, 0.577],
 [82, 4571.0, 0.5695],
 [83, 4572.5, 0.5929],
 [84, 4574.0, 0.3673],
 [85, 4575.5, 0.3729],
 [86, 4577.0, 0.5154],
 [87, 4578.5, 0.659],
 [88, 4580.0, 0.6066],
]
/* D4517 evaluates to 0.643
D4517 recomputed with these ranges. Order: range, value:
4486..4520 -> 0.625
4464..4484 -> 0.596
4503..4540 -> 0.697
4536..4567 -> 0.644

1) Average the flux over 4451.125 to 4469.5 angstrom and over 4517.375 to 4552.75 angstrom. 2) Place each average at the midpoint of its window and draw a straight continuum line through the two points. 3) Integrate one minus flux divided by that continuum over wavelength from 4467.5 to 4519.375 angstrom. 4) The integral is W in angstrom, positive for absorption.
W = 1.8 angstrom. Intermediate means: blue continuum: 0.56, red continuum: 0.712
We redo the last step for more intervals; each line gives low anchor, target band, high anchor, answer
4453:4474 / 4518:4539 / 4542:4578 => -4.6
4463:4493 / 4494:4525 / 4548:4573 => -2.9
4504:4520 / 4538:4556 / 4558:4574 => -3.3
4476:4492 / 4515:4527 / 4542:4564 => -1.5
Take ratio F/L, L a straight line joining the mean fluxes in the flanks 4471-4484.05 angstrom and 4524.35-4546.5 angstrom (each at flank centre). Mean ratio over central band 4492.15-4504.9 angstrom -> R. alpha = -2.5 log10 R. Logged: 0.057 mag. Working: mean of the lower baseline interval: 0.6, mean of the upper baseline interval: 0.72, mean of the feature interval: 0.611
